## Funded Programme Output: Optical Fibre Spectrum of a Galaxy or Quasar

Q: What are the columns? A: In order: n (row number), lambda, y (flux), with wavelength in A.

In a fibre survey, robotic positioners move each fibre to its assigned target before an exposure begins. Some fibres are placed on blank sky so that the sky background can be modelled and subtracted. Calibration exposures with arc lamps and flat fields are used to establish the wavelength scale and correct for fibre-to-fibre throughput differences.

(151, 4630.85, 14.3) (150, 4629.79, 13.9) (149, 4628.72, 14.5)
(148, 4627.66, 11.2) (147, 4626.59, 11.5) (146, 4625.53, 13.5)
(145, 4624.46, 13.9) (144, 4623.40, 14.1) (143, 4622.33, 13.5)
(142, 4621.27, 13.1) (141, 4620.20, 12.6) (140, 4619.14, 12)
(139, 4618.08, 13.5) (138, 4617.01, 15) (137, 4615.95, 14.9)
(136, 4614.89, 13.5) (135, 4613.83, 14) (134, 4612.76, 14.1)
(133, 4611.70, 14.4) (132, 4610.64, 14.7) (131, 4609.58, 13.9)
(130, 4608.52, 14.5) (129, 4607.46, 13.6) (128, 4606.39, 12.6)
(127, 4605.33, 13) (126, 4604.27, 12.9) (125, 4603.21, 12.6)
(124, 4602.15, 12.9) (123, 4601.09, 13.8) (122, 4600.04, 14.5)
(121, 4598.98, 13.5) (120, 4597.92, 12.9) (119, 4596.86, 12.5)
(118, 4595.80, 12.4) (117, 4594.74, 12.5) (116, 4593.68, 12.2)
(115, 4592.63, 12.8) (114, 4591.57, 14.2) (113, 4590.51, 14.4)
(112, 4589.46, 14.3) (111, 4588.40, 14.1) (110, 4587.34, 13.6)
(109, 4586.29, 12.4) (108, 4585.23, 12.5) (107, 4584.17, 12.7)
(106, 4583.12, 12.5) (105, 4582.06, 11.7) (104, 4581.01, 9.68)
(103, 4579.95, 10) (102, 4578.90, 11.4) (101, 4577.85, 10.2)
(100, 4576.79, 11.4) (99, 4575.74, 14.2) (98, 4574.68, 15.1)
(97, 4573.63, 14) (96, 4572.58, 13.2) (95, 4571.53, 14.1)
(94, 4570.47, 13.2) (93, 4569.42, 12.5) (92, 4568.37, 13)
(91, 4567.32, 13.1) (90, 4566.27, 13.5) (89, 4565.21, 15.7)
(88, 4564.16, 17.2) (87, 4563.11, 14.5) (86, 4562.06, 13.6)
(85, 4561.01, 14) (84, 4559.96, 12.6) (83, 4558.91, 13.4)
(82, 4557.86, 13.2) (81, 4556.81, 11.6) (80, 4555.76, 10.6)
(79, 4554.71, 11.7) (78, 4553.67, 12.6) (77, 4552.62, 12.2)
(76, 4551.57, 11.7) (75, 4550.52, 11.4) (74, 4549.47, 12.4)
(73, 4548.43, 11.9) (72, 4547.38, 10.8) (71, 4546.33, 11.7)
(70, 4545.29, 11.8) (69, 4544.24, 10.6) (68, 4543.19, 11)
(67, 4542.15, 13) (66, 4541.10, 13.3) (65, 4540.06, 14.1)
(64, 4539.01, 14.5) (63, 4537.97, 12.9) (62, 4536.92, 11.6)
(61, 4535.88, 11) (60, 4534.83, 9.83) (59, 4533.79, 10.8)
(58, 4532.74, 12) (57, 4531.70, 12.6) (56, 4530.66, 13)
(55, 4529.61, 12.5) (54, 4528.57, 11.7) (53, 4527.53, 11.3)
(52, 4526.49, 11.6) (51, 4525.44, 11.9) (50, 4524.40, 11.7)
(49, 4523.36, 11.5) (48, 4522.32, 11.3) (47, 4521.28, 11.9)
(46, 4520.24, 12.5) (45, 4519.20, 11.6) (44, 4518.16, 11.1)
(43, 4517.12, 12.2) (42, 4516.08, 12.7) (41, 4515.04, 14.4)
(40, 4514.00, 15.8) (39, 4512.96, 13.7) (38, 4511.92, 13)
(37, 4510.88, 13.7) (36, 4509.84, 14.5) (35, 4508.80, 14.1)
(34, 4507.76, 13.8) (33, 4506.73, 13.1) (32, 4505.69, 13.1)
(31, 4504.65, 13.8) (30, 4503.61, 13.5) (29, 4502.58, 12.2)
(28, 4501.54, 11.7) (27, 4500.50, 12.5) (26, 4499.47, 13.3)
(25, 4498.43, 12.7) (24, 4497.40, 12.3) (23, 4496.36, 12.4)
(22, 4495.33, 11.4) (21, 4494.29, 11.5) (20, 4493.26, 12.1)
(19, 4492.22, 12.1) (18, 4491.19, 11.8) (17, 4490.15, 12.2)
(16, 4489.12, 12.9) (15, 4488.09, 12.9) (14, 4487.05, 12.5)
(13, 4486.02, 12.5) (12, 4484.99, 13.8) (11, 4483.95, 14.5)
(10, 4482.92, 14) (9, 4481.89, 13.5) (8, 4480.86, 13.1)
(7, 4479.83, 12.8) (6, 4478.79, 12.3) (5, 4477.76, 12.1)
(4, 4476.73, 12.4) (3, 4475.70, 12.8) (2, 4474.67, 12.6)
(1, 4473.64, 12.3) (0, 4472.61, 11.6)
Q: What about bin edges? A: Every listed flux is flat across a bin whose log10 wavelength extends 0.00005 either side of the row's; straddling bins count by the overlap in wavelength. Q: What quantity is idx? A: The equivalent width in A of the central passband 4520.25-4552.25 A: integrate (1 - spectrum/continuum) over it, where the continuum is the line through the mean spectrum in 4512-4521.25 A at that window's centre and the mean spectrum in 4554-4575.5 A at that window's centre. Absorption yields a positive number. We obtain 3.0 A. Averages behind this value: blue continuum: 12.9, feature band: 11.9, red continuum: 13.5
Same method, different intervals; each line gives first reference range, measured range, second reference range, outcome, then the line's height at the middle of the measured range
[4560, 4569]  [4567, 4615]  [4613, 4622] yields 2.8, 13.9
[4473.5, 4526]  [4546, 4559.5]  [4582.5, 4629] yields 1.1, 13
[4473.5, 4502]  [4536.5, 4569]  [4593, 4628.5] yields 0.6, 13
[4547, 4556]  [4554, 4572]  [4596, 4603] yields -1.9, 12.1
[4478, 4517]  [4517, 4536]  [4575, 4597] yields 1.7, 12.8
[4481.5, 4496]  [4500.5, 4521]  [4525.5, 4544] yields -1.2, 12.4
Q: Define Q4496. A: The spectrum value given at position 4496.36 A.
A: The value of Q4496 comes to 12.4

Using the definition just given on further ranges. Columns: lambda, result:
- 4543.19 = 11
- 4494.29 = 11.5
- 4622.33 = 13.5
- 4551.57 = 11.7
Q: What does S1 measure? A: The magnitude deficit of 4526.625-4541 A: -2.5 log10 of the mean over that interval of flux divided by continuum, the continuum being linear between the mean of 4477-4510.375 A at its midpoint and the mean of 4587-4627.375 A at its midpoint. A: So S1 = 0.08 mag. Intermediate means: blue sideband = 12.8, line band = 12.2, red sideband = 13.5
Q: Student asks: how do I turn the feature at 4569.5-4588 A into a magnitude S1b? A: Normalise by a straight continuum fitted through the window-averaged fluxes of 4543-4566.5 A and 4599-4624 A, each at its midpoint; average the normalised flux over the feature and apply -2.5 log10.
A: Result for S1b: 0.05 mag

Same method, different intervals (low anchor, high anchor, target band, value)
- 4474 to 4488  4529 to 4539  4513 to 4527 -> -0.01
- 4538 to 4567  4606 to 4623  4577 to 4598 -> 0.08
